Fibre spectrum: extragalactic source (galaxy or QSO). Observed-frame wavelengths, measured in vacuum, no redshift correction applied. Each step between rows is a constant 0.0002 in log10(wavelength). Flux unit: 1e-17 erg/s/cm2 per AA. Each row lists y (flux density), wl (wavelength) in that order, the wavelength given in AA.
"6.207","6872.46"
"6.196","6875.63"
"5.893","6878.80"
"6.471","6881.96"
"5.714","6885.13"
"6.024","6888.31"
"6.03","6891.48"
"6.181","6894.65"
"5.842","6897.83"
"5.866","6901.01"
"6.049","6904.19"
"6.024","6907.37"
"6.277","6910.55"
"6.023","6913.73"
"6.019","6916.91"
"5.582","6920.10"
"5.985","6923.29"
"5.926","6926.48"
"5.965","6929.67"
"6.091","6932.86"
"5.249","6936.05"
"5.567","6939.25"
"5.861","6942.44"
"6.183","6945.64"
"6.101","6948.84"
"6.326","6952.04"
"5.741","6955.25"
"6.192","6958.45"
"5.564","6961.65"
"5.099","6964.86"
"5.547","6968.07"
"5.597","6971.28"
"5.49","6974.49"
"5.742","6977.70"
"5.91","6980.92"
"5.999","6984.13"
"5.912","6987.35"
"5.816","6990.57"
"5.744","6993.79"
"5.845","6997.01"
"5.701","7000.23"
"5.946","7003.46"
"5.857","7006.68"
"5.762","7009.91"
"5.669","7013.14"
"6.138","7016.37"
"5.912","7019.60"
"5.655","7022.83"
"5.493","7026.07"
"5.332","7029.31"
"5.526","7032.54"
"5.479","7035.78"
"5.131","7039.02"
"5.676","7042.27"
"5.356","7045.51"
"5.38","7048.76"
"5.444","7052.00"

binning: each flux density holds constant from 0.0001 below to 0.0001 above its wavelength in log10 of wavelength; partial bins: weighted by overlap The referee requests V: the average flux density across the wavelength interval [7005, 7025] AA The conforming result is 5.82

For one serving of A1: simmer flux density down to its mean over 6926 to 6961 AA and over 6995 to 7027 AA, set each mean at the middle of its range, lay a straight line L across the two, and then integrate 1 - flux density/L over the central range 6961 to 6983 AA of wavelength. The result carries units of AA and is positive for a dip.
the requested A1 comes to 1.1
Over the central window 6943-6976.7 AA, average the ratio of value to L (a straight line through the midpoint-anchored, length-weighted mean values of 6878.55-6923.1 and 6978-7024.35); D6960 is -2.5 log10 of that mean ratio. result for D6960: 0.02 mag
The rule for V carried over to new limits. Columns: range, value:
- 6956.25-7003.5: 5.73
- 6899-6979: 5.84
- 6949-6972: 5.75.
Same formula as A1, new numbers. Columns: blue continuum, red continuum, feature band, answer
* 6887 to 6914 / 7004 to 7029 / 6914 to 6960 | 0.3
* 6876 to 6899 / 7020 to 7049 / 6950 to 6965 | -0.2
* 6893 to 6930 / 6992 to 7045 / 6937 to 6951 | -0.1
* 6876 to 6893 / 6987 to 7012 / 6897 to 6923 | 0.1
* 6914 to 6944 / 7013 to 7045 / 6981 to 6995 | -0.5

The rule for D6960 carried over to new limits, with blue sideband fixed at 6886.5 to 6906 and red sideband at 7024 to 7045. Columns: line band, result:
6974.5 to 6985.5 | -0.03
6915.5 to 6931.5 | 0.00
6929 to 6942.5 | 0.02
